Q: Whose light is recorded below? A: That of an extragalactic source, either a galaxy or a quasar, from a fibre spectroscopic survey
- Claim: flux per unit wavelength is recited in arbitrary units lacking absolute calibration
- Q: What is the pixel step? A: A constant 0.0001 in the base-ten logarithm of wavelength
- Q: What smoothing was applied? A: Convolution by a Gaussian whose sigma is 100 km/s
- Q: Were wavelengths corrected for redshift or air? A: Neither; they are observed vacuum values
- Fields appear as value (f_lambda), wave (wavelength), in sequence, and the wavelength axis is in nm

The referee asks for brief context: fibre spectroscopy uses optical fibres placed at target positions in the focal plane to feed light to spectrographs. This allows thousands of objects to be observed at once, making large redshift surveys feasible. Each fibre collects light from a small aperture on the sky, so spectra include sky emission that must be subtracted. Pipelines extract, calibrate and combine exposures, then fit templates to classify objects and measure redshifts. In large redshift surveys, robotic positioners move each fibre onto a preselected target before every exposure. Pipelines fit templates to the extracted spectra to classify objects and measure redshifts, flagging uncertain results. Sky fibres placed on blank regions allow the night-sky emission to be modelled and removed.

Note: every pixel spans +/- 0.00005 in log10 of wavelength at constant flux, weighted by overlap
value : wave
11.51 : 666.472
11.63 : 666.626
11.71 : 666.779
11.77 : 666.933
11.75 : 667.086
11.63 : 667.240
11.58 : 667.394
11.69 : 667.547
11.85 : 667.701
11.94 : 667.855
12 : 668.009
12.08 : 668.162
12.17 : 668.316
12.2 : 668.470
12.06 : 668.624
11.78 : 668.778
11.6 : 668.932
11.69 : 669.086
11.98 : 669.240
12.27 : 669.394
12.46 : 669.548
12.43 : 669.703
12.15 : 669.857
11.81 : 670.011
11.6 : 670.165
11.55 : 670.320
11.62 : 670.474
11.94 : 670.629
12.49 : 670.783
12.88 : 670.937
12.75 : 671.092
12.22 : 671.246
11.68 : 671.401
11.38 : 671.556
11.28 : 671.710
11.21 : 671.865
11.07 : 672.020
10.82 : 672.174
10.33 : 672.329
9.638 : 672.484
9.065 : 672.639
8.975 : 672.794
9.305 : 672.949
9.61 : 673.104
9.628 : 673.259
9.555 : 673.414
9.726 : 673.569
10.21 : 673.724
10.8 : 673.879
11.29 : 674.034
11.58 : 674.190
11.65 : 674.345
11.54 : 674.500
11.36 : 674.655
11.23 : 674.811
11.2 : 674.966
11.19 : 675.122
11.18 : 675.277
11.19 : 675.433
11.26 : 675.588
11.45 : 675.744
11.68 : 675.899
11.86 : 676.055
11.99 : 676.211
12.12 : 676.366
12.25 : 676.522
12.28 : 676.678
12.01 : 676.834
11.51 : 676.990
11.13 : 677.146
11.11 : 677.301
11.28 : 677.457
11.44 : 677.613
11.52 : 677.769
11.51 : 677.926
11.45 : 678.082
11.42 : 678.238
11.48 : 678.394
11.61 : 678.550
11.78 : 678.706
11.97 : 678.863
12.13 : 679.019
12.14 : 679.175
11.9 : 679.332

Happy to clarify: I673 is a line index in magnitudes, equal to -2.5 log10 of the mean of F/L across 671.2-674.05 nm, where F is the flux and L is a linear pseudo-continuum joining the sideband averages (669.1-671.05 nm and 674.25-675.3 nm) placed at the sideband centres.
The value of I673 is 0.13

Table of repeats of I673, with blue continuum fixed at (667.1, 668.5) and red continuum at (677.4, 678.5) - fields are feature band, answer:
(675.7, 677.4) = -0.02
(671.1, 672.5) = 0.05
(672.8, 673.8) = 0.21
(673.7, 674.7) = 0.03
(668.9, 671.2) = -0.03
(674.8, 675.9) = 0.03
